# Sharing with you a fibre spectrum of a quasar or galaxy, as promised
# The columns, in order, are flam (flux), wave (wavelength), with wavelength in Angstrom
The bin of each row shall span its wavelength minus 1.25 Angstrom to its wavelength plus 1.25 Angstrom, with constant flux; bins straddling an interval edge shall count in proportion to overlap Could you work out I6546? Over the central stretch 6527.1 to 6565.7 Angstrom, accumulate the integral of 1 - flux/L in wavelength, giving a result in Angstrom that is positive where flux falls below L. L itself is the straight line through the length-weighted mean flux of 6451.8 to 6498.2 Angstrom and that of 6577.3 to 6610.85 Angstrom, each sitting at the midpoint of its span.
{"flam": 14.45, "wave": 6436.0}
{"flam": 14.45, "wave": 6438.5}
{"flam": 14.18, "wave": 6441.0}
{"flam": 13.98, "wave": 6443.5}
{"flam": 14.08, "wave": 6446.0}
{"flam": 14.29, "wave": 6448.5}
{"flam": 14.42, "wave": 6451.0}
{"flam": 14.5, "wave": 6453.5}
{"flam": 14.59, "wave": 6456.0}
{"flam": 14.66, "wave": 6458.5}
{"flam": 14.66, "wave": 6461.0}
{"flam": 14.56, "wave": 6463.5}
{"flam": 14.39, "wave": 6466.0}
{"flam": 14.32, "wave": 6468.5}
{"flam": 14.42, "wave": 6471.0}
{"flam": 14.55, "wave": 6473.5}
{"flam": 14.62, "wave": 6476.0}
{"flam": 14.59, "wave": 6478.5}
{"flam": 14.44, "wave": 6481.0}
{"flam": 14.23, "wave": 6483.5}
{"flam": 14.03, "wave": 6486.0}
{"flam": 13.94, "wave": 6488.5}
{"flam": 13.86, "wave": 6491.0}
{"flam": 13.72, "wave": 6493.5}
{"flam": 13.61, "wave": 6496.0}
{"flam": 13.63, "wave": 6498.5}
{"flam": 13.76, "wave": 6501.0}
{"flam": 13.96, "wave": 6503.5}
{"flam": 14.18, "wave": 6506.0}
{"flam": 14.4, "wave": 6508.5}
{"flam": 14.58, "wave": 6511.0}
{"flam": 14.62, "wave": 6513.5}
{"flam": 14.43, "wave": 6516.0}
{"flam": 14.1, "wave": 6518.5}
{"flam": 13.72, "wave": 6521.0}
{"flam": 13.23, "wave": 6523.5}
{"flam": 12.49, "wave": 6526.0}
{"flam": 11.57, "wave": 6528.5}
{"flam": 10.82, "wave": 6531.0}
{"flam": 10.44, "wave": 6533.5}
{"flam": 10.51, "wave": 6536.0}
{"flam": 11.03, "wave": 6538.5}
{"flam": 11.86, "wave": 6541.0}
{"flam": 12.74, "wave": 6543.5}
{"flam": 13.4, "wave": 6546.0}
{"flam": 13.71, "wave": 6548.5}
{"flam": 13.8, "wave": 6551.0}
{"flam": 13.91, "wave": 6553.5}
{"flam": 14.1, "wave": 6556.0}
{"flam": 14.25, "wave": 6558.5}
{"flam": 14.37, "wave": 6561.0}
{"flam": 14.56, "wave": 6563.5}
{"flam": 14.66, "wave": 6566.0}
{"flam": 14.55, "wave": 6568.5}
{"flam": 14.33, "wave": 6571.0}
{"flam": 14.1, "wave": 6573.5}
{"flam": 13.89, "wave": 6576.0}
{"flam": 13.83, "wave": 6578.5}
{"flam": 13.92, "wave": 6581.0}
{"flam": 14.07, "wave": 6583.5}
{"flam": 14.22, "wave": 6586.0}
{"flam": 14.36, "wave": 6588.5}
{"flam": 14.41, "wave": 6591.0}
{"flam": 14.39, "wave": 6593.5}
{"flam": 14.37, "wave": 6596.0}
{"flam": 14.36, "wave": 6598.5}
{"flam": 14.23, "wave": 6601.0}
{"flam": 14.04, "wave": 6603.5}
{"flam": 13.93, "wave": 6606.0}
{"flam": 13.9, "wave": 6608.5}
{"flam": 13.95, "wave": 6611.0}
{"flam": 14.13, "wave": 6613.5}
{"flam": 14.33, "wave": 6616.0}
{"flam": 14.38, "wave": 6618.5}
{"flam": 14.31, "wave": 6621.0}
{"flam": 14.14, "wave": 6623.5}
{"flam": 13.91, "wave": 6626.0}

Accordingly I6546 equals 3.87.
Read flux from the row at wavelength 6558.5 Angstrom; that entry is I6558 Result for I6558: 14.25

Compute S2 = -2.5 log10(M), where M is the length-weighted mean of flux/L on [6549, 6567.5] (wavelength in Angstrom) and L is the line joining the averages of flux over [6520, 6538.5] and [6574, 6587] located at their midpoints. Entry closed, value -0.096 mag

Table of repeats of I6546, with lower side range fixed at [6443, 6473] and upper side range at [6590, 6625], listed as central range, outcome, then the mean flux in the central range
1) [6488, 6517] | 0.6 Angstrom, 14.1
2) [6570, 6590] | 0.2 Angstrom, 14.1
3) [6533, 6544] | 2.3 Angstrom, 11.3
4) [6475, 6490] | 0.1 Angstrom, 14.3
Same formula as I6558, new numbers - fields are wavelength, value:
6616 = 14.33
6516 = 14.43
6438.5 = 14.45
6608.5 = 13.9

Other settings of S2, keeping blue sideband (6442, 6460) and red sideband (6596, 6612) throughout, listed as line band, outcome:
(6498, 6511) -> 0.02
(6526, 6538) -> 0.28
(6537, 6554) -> 0.11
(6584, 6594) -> -0.02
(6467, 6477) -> -0.01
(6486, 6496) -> 0.04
